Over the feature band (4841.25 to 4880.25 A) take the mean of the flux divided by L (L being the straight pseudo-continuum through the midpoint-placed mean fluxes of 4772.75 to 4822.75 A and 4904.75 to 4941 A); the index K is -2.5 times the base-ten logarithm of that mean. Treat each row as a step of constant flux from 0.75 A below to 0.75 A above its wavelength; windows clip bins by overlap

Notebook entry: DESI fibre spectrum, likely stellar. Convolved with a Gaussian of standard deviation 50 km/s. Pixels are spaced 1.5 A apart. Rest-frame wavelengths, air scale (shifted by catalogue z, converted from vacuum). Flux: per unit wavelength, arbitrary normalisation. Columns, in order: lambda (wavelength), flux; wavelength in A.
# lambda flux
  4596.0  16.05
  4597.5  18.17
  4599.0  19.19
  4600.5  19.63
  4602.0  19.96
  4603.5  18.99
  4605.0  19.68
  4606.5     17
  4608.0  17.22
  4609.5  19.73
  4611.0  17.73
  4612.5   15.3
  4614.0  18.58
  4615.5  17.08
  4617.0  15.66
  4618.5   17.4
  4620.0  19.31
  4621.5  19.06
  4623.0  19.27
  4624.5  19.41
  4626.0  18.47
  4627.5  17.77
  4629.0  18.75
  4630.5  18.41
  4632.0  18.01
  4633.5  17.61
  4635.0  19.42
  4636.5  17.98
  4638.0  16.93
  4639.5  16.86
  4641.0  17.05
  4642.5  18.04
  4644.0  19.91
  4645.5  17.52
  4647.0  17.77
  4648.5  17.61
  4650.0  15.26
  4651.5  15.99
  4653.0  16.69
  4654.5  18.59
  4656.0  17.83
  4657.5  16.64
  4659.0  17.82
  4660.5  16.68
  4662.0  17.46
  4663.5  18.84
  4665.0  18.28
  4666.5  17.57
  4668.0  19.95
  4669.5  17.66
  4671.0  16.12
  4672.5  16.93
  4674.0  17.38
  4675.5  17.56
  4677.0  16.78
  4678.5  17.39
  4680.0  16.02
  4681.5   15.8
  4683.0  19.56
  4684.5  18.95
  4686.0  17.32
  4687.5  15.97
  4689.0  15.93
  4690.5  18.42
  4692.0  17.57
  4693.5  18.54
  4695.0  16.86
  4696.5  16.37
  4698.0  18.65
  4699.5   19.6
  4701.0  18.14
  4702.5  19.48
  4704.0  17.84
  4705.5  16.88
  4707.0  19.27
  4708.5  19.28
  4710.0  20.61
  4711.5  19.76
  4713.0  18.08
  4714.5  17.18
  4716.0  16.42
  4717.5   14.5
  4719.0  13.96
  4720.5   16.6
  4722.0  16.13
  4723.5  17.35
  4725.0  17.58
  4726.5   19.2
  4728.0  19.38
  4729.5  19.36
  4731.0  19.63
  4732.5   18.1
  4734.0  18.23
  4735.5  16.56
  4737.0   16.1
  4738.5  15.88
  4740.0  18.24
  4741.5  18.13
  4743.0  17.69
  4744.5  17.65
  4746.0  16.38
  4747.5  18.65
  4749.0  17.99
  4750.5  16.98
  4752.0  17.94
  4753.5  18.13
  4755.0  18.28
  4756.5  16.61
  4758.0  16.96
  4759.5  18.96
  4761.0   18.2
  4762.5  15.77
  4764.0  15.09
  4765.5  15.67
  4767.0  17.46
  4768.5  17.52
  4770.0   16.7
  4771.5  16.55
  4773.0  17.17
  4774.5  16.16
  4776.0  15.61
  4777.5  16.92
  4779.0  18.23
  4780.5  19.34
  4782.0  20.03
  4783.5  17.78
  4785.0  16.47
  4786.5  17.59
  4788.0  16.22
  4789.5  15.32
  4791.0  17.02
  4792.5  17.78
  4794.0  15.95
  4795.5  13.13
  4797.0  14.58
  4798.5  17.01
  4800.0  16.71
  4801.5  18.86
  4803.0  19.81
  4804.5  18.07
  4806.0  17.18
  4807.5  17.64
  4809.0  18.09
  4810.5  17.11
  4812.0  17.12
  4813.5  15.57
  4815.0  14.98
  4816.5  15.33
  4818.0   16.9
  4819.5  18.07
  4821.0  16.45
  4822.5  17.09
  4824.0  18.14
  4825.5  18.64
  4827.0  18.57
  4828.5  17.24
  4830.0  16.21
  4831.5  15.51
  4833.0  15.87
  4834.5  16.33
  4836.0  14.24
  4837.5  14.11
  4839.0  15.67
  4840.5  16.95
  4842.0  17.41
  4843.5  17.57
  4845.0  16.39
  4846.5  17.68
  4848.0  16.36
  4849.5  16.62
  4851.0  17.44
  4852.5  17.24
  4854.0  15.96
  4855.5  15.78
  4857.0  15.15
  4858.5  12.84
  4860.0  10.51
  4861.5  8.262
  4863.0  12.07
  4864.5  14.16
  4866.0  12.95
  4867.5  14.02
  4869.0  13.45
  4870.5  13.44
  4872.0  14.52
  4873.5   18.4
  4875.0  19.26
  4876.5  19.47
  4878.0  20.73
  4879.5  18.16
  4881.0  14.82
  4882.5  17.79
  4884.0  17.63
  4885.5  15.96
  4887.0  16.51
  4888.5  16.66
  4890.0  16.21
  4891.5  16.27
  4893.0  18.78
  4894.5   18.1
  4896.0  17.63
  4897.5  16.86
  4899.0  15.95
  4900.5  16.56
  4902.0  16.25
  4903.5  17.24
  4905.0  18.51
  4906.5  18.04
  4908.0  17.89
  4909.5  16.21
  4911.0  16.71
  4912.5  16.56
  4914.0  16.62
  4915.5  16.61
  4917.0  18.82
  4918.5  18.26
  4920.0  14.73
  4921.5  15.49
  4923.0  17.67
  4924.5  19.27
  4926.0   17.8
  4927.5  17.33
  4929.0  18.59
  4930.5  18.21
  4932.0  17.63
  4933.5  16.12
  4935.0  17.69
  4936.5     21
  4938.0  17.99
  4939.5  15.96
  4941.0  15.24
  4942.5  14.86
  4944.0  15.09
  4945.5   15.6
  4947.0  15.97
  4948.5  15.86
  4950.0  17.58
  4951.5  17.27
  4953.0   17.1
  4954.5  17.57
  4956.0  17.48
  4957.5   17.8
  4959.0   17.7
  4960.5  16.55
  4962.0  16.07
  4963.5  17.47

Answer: 0.11 mag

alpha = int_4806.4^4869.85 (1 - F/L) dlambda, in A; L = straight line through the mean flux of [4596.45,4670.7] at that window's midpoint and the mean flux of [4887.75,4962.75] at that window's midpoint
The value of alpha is 5.65 A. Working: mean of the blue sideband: 18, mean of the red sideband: 17.1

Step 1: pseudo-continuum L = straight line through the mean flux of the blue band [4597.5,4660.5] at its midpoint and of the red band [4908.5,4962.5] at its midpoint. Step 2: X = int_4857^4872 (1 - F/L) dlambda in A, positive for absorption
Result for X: 4.00 A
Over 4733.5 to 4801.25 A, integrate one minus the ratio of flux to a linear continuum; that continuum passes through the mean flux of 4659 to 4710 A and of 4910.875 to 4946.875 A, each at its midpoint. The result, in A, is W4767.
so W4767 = 1.8 A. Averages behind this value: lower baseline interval 17.8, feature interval 17.1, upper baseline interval 17.1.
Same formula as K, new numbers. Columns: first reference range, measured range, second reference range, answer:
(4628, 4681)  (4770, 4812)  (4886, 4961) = 0.01 mag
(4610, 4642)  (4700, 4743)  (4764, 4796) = -0.03 mag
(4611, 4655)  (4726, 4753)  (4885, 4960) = -0.02 mag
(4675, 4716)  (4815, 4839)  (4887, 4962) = 0.06 mag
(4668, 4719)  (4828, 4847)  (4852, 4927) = 0.03 mag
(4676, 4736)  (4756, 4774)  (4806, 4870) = 0.00 mag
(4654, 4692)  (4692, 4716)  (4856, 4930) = -0.06 mag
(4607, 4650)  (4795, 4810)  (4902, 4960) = 0.02 mag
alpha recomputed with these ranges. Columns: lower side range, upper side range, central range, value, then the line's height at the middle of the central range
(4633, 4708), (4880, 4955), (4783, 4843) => 2.0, 17.3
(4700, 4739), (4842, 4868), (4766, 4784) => -0.9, 16.6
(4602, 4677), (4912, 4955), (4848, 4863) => 2.5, 17.3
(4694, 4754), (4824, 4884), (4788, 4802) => 0.4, 16.7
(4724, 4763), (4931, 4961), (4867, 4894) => 0.6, 17.2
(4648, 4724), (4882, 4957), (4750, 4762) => -0.3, 17.4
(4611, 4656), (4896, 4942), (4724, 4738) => -0.5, 17.6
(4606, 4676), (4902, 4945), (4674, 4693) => 0.4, 17.7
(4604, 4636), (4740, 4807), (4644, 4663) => 0.7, 17.9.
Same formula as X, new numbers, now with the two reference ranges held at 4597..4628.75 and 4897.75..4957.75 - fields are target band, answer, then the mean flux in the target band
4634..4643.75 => 0.2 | 17.8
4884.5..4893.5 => 0.3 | 16.7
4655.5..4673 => 0.4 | 17.7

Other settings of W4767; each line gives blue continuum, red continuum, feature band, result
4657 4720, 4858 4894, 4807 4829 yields -1.25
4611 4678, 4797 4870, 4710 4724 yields 0.17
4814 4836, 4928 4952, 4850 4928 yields 2.28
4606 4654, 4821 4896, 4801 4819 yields -0.80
